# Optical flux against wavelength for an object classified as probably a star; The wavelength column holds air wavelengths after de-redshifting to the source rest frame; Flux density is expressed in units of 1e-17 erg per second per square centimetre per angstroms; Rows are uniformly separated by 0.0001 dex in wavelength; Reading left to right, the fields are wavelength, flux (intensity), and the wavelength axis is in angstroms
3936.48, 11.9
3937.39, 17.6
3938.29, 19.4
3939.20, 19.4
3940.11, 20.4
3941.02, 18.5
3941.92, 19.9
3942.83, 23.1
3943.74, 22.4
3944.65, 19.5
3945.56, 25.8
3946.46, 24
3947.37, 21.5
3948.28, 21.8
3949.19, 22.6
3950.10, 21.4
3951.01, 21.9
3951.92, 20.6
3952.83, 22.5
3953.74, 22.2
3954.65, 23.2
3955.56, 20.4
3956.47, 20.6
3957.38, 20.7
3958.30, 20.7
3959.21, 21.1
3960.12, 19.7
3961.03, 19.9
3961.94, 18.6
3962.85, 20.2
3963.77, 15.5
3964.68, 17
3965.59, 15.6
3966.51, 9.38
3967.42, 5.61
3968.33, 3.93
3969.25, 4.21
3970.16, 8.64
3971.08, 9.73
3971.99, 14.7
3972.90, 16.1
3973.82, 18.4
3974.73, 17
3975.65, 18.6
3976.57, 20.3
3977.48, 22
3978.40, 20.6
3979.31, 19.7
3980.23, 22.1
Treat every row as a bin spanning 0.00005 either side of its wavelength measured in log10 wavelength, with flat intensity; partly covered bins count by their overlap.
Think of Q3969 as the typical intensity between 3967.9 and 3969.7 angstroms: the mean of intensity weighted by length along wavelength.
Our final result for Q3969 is 4.06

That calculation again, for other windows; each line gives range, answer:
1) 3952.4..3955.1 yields 22.6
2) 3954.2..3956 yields 21.8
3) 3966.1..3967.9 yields 7.42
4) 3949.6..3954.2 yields 21.7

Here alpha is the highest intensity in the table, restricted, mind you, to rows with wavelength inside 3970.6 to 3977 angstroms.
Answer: 20.3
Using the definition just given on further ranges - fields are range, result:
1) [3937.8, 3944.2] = 23.1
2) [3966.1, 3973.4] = 16.1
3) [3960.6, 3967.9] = 20.2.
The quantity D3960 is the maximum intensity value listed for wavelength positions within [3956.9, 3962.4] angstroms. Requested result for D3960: 21.1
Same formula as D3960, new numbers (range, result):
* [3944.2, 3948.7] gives 25.8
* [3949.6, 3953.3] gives 22.5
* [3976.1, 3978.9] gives 22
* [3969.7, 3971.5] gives 9.73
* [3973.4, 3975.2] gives 18.4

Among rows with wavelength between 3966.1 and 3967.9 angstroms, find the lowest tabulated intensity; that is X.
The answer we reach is 5.61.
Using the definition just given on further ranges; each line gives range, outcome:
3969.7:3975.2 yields 8.64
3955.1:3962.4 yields 18.6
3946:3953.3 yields 20.6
